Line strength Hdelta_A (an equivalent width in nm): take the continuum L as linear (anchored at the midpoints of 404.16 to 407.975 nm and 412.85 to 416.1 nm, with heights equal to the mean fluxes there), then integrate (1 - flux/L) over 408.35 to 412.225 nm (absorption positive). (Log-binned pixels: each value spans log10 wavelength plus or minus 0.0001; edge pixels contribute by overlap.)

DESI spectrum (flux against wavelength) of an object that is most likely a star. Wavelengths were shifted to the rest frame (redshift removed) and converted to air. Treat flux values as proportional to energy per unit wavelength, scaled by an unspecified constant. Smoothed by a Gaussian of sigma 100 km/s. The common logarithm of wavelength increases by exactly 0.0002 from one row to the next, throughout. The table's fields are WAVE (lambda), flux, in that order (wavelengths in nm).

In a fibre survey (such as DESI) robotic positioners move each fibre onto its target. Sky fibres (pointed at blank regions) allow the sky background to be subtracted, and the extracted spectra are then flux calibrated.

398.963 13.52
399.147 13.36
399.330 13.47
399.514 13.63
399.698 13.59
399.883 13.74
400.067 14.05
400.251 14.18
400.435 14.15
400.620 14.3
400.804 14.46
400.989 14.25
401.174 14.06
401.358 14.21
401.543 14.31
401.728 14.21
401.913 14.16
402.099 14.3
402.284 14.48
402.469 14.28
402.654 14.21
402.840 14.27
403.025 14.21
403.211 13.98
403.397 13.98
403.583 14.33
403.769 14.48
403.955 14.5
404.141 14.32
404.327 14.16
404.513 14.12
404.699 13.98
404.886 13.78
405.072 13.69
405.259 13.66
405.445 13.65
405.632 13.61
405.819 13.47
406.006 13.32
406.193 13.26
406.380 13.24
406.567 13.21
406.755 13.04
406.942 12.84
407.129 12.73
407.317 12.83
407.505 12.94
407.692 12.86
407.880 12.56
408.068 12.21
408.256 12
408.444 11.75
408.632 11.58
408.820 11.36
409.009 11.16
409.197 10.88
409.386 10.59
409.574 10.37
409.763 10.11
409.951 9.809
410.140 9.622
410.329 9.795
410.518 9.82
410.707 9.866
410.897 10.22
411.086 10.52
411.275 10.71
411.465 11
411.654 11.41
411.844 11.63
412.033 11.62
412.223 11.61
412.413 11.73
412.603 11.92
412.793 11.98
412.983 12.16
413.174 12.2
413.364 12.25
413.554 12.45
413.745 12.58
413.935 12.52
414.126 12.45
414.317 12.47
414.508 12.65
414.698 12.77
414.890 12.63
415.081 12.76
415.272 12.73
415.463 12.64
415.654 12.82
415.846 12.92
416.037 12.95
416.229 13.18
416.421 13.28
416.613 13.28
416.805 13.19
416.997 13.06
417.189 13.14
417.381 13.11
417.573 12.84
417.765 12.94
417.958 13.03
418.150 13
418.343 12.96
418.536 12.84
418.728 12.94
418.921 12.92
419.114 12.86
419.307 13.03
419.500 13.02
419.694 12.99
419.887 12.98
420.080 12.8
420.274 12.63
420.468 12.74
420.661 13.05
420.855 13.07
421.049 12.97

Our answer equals 0.674 nm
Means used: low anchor 13.4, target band 10.7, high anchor 12.6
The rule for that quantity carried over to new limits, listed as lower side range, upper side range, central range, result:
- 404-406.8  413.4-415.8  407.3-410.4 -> 0.46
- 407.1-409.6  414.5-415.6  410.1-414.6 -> 0.32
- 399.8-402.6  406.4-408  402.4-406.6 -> -0.13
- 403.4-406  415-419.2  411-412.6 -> 0.25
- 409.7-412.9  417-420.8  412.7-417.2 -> -0.33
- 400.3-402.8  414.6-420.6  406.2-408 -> 0.11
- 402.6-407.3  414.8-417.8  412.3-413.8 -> 0.12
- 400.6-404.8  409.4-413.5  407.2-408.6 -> -0.01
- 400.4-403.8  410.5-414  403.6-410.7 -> 0.26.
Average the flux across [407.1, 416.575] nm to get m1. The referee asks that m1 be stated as 11.8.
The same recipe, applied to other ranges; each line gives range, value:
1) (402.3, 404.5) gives 14.3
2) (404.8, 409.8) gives 12.5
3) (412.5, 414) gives 12.3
